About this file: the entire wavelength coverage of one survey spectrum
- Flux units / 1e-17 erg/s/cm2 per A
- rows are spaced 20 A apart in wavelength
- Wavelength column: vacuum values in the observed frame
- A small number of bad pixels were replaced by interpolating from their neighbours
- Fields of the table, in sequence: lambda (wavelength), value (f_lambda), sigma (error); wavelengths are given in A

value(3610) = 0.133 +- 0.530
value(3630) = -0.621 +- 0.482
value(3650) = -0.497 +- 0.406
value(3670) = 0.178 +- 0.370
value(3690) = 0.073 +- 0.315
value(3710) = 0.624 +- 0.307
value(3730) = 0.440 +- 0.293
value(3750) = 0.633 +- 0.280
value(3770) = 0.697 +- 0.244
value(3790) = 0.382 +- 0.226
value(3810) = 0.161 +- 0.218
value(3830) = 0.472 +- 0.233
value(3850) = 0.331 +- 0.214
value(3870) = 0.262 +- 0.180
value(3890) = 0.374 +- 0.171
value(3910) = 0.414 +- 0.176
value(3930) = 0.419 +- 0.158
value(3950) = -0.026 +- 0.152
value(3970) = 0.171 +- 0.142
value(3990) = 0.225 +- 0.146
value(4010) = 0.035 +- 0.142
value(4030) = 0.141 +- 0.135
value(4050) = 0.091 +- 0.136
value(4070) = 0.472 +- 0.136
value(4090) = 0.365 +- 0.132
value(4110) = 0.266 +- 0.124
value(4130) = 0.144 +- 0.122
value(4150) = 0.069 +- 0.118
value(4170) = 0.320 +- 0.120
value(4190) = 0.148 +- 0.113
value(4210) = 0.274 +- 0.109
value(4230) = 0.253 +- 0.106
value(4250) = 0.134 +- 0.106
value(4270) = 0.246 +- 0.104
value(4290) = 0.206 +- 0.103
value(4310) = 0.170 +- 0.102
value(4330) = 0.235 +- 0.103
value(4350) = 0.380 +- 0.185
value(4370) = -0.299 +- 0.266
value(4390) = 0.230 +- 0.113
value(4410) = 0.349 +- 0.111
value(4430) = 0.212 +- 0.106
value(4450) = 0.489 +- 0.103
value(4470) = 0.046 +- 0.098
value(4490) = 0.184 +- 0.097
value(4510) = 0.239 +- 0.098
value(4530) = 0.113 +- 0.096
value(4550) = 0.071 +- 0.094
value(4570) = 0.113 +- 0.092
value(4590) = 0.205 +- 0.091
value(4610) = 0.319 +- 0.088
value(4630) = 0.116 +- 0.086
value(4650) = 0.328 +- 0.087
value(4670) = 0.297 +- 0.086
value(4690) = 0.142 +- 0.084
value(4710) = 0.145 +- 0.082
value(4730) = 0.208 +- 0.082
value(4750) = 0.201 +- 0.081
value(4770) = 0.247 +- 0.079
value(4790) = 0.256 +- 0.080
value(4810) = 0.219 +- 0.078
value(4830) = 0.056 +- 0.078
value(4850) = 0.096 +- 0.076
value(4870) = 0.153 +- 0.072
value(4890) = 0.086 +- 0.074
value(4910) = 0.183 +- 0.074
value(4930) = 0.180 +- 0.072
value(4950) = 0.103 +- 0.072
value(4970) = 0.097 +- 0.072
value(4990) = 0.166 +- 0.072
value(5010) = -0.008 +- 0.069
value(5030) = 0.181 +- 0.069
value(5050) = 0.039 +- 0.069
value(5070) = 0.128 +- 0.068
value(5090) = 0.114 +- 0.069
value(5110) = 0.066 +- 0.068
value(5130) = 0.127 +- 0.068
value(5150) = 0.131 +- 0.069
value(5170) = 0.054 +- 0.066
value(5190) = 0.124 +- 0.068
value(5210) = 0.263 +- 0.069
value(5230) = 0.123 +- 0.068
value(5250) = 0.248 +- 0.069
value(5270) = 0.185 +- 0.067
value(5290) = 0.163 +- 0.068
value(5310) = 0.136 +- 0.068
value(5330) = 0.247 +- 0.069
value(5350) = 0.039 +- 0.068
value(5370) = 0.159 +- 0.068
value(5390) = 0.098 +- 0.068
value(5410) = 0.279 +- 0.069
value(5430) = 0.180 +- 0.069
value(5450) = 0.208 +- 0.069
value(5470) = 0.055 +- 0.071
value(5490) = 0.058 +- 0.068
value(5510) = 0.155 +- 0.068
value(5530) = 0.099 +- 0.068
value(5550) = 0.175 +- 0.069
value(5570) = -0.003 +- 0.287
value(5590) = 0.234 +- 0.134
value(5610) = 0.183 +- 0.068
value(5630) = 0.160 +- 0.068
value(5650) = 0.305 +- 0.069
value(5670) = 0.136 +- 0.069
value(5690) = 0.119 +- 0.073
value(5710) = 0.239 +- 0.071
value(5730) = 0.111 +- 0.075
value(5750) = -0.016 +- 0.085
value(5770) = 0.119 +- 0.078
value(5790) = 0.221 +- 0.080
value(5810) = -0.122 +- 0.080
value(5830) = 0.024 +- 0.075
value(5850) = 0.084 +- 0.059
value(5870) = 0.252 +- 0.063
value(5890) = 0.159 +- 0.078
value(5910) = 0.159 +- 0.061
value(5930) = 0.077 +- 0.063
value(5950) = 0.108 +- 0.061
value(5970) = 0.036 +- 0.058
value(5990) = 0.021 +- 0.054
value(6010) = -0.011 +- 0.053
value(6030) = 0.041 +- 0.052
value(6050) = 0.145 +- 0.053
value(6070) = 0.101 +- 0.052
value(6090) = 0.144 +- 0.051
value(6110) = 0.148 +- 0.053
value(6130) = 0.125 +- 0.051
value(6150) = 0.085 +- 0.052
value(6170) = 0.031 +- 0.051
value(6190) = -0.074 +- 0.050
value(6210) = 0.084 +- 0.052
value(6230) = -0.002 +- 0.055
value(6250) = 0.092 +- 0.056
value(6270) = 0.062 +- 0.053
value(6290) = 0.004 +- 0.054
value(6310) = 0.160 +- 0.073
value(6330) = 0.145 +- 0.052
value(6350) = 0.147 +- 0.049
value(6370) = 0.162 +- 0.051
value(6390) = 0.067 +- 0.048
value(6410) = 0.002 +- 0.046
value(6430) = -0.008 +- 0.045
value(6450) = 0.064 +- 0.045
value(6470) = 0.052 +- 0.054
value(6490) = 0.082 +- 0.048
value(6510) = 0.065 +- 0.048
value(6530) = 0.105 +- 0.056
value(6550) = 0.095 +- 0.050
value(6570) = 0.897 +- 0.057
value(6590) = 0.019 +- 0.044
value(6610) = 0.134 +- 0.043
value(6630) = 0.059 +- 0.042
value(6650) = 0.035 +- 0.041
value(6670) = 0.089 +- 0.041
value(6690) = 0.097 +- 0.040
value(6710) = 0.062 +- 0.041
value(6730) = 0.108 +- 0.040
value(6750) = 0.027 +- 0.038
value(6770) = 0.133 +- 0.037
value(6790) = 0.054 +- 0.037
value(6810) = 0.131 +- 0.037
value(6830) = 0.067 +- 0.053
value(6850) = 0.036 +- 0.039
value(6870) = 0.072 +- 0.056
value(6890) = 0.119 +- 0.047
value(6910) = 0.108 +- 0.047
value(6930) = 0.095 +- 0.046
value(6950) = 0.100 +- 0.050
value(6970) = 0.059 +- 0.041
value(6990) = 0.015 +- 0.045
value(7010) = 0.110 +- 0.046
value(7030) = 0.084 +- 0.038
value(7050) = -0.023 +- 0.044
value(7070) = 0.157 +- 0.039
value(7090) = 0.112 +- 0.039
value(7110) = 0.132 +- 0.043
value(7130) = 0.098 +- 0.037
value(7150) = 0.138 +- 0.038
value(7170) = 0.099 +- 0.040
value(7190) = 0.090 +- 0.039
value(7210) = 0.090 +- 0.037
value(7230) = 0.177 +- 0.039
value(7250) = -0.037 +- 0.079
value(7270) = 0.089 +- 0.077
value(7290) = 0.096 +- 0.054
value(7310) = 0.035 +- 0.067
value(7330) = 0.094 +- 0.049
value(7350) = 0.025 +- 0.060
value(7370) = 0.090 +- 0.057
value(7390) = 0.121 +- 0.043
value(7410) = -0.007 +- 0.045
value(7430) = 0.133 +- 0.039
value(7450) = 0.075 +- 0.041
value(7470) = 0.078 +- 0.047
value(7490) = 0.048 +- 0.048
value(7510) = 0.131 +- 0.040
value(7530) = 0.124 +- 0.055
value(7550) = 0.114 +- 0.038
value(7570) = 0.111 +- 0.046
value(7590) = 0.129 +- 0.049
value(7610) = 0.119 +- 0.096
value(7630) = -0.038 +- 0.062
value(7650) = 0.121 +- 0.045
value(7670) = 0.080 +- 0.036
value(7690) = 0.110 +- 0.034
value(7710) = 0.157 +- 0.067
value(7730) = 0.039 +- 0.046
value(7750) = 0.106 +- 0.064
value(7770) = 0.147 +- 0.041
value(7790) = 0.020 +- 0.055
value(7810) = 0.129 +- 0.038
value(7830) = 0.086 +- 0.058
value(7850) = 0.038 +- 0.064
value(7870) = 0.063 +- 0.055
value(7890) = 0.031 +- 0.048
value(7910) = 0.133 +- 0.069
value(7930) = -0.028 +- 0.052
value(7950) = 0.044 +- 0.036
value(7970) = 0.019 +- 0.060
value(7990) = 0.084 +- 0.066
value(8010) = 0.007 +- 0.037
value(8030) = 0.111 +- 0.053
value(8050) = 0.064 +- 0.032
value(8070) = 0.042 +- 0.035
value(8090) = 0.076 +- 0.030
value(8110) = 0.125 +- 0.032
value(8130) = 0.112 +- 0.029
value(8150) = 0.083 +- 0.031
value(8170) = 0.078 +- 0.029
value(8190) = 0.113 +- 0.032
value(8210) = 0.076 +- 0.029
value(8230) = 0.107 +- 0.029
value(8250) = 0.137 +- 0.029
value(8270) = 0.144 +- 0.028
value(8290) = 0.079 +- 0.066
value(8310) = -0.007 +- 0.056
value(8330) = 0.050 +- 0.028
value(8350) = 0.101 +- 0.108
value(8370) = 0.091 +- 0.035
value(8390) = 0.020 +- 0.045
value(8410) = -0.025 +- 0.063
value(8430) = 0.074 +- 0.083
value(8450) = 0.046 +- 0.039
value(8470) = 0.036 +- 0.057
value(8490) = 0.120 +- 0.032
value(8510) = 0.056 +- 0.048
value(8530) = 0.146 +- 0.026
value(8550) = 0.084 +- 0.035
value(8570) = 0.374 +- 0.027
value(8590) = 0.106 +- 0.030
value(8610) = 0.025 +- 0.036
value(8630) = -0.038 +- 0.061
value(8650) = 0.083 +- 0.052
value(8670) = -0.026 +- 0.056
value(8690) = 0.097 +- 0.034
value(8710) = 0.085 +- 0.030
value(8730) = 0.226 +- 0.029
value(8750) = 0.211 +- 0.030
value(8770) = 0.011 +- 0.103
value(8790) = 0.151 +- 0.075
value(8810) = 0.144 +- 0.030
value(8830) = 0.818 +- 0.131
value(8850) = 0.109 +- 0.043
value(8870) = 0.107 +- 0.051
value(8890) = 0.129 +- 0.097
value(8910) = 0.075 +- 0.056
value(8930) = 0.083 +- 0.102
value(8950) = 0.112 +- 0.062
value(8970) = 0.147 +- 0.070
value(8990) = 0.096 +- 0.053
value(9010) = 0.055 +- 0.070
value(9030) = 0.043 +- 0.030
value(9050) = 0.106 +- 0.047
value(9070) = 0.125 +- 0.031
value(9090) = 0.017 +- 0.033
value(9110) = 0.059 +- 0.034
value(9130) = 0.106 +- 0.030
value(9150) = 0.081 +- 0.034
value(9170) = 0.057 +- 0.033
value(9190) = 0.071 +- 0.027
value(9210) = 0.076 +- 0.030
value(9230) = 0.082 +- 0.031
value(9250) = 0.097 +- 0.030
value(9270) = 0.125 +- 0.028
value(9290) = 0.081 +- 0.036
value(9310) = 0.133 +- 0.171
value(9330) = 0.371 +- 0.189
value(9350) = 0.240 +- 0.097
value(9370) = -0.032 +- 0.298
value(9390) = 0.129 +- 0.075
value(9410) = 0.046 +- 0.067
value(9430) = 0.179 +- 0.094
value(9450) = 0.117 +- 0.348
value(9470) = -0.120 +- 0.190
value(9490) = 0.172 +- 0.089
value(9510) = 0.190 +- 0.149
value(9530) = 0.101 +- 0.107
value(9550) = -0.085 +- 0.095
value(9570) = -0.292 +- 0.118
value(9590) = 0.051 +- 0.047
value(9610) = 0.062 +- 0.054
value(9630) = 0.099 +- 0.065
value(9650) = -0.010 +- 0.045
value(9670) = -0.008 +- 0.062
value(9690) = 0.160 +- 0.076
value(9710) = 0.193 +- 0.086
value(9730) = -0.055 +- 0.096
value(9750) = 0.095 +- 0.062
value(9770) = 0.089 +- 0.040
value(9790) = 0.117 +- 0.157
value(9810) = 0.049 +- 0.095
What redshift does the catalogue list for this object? 0.76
